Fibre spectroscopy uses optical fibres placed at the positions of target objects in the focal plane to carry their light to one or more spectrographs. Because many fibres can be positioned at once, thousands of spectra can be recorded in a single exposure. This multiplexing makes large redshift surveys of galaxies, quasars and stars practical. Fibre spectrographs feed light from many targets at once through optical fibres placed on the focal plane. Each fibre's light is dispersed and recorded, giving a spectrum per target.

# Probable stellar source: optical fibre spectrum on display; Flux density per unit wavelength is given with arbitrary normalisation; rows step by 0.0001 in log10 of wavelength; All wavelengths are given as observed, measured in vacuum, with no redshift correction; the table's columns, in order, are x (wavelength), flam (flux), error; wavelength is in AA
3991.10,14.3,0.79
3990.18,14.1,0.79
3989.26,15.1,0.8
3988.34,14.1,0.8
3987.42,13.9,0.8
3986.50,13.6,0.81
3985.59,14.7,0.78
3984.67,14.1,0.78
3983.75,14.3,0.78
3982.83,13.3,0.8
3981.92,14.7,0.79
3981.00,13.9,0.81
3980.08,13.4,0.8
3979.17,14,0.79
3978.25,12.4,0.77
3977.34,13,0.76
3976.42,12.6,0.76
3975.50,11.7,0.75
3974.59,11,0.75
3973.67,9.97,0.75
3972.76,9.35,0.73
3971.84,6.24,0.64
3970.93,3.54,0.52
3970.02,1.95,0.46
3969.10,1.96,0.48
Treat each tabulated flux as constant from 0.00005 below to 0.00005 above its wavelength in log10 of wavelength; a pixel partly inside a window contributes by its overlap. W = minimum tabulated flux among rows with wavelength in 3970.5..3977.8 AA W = 3.54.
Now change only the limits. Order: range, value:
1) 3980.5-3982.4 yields 13.9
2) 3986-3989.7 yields 13.6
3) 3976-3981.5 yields 12.4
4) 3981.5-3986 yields 13.3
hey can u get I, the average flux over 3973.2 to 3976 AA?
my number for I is 10.9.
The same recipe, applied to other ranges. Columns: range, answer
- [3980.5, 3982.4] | 14.3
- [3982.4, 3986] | 14.1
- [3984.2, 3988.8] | 14.1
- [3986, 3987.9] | 13.8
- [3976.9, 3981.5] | 13.4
